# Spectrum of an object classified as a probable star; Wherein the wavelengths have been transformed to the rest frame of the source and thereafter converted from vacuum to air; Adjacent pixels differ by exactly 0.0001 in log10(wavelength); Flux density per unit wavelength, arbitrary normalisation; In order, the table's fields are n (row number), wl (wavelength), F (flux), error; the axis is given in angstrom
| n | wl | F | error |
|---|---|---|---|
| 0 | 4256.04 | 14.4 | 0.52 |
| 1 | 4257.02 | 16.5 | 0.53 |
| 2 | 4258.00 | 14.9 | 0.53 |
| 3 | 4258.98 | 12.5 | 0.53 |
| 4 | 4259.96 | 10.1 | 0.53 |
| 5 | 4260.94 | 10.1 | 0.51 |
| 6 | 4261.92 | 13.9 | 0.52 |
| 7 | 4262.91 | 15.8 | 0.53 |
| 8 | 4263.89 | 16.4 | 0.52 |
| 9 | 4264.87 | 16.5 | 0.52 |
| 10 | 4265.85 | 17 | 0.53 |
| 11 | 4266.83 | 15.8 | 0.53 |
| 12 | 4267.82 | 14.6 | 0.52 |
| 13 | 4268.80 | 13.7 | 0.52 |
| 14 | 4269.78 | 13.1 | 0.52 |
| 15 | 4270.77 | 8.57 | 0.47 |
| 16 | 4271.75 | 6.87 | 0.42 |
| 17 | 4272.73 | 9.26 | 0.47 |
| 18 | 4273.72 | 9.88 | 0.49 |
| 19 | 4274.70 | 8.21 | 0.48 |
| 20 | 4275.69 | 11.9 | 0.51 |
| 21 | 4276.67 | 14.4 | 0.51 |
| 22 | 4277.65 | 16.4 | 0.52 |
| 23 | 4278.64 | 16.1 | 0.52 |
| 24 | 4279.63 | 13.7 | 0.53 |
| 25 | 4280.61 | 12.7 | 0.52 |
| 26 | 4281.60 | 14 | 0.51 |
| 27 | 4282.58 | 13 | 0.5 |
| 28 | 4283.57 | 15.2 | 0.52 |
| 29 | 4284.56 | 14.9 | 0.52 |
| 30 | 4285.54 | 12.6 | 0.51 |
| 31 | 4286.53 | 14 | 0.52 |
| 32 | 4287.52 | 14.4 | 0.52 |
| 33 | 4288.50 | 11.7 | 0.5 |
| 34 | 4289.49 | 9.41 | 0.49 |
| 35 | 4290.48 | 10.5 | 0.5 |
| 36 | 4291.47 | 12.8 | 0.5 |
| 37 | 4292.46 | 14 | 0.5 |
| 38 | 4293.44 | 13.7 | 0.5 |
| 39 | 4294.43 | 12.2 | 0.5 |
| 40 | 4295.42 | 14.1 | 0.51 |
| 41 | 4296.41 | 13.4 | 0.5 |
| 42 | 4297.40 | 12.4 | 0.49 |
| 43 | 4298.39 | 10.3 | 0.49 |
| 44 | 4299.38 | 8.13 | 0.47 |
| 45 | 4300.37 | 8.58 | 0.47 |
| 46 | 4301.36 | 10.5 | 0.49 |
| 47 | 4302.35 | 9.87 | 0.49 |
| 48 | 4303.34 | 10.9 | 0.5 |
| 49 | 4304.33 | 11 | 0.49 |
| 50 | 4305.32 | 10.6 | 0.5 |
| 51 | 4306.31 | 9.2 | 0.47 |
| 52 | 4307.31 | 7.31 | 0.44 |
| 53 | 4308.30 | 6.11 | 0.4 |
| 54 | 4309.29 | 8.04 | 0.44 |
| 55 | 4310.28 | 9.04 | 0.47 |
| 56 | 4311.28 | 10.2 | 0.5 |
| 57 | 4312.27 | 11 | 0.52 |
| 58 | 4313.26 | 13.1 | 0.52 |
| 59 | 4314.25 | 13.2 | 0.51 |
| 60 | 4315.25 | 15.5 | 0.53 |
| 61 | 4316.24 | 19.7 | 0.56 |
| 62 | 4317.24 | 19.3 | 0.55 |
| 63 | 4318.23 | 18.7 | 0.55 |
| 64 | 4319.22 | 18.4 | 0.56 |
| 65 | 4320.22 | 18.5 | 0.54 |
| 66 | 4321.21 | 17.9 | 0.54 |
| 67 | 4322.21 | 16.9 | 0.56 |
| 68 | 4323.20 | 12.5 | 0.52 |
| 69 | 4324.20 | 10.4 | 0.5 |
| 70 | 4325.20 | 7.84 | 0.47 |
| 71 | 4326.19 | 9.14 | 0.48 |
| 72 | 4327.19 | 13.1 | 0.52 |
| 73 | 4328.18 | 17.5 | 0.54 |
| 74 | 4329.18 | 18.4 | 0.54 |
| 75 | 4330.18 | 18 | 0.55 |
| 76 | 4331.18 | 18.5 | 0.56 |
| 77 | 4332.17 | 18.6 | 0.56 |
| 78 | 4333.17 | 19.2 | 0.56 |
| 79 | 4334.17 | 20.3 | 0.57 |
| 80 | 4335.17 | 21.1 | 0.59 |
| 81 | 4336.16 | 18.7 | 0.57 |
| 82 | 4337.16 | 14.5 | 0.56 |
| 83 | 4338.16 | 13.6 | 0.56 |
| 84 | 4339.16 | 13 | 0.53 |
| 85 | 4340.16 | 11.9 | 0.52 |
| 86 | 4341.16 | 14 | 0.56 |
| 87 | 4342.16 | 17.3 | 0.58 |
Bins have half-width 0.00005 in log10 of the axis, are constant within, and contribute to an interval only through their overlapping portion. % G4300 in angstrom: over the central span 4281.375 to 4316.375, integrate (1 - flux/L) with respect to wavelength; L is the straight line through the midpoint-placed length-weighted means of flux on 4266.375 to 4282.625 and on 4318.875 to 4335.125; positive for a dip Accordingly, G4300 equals 5.87 angstrom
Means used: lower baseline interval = 12.5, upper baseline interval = 16.1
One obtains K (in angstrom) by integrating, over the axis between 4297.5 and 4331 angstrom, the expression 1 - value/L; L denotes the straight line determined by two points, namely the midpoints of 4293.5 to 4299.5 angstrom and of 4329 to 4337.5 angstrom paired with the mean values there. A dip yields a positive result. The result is 5.8 angstrom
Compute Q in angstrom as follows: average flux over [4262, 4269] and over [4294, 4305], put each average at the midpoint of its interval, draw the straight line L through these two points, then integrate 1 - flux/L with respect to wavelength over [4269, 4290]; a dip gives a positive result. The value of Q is 1.9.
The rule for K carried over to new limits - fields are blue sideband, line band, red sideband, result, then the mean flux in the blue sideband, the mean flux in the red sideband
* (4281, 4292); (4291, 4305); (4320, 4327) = 1.6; 12.9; 13.1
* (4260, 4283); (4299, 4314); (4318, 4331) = 5.0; 13.1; 15.2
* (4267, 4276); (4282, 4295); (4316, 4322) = 0.6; 10.8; 18.6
